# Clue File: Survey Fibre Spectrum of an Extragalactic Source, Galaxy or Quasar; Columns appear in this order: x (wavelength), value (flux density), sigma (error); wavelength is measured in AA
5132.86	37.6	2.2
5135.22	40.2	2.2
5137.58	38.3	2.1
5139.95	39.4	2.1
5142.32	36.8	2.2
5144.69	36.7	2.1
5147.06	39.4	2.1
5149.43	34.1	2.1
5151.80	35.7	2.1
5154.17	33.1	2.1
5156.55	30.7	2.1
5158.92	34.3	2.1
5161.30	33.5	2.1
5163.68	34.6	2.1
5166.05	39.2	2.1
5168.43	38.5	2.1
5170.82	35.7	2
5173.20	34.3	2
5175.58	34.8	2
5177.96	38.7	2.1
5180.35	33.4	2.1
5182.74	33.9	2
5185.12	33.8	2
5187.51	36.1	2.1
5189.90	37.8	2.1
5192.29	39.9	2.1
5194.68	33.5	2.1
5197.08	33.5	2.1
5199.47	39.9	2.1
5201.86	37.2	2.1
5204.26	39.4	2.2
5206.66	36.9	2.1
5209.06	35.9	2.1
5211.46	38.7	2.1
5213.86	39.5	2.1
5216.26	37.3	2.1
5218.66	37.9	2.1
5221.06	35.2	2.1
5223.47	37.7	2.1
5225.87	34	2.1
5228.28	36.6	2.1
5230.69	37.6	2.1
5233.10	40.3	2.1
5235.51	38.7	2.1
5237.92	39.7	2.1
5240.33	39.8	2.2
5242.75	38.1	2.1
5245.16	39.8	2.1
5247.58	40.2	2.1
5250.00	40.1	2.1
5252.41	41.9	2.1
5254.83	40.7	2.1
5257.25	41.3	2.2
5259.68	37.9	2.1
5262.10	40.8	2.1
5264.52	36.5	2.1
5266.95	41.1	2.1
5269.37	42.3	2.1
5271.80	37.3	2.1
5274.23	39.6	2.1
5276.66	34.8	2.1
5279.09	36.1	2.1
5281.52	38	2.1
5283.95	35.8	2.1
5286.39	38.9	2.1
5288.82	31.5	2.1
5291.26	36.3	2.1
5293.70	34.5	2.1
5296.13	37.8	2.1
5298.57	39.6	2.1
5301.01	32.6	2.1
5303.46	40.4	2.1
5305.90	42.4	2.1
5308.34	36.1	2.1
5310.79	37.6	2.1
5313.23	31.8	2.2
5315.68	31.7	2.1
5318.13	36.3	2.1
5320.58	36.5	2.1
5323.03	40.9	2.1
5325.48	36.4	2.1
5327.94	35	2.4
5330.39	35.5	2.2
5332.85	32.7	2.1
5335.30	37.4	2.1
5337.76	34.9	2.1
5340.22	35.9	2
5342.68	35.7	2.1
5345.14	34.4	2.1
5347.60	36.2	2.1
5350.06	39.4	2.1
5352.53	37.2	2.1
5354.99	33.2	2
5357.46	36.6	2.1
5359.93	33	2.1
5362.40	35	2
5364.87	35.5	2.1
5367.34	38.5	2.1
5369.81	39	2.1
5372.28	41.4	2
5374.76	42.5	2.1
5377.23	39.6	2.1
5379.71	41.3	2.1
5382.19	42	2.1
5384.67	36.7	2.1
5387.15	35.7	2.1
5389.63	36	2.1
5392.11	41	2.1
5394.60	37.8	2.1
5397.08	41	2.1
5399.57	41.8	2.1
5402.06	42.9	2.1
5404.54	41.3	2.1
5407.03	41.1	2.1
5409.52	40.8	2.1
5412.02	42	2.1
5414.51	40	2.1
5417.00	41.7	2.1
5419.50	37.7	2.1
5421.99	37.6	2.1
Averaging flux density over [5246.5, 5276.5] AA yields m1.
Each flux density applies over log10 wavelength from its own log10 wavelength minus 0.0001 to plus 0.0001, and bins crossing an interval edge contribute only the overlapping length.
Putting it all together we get 39.8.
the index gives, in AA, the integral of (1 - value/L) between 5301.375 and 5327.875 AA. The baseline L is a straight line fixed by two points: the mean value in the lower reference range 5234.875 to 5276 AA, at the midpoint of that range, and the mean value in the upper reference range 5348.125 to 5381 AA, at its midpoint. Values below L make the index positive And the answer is 1.3 AA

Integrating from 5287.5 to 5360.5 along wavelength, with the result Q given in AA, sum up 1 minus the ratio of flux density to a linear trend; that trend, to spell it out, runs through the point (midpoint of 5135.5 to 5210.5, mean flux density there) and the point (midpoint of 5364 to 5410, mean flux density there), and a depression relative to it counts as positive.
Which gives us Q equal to 5.1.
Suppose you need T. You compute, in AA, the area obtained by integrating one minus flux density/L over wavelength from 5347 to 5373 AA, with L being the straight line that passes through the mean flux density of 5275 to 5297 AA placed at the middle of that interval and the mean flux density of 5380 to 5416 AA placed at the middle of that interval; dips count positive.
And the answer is 1.3 AA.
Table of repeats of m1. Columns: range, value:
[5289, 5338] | 36.2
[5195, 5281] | 38.4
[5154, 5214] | 36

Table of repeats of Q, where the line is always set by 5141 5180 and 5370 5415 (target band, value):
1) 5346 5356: 0.7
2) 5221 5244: -0.5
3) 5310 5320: 1.1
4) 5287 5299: 0.8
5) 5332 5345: 1.3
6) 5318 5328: 0.4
